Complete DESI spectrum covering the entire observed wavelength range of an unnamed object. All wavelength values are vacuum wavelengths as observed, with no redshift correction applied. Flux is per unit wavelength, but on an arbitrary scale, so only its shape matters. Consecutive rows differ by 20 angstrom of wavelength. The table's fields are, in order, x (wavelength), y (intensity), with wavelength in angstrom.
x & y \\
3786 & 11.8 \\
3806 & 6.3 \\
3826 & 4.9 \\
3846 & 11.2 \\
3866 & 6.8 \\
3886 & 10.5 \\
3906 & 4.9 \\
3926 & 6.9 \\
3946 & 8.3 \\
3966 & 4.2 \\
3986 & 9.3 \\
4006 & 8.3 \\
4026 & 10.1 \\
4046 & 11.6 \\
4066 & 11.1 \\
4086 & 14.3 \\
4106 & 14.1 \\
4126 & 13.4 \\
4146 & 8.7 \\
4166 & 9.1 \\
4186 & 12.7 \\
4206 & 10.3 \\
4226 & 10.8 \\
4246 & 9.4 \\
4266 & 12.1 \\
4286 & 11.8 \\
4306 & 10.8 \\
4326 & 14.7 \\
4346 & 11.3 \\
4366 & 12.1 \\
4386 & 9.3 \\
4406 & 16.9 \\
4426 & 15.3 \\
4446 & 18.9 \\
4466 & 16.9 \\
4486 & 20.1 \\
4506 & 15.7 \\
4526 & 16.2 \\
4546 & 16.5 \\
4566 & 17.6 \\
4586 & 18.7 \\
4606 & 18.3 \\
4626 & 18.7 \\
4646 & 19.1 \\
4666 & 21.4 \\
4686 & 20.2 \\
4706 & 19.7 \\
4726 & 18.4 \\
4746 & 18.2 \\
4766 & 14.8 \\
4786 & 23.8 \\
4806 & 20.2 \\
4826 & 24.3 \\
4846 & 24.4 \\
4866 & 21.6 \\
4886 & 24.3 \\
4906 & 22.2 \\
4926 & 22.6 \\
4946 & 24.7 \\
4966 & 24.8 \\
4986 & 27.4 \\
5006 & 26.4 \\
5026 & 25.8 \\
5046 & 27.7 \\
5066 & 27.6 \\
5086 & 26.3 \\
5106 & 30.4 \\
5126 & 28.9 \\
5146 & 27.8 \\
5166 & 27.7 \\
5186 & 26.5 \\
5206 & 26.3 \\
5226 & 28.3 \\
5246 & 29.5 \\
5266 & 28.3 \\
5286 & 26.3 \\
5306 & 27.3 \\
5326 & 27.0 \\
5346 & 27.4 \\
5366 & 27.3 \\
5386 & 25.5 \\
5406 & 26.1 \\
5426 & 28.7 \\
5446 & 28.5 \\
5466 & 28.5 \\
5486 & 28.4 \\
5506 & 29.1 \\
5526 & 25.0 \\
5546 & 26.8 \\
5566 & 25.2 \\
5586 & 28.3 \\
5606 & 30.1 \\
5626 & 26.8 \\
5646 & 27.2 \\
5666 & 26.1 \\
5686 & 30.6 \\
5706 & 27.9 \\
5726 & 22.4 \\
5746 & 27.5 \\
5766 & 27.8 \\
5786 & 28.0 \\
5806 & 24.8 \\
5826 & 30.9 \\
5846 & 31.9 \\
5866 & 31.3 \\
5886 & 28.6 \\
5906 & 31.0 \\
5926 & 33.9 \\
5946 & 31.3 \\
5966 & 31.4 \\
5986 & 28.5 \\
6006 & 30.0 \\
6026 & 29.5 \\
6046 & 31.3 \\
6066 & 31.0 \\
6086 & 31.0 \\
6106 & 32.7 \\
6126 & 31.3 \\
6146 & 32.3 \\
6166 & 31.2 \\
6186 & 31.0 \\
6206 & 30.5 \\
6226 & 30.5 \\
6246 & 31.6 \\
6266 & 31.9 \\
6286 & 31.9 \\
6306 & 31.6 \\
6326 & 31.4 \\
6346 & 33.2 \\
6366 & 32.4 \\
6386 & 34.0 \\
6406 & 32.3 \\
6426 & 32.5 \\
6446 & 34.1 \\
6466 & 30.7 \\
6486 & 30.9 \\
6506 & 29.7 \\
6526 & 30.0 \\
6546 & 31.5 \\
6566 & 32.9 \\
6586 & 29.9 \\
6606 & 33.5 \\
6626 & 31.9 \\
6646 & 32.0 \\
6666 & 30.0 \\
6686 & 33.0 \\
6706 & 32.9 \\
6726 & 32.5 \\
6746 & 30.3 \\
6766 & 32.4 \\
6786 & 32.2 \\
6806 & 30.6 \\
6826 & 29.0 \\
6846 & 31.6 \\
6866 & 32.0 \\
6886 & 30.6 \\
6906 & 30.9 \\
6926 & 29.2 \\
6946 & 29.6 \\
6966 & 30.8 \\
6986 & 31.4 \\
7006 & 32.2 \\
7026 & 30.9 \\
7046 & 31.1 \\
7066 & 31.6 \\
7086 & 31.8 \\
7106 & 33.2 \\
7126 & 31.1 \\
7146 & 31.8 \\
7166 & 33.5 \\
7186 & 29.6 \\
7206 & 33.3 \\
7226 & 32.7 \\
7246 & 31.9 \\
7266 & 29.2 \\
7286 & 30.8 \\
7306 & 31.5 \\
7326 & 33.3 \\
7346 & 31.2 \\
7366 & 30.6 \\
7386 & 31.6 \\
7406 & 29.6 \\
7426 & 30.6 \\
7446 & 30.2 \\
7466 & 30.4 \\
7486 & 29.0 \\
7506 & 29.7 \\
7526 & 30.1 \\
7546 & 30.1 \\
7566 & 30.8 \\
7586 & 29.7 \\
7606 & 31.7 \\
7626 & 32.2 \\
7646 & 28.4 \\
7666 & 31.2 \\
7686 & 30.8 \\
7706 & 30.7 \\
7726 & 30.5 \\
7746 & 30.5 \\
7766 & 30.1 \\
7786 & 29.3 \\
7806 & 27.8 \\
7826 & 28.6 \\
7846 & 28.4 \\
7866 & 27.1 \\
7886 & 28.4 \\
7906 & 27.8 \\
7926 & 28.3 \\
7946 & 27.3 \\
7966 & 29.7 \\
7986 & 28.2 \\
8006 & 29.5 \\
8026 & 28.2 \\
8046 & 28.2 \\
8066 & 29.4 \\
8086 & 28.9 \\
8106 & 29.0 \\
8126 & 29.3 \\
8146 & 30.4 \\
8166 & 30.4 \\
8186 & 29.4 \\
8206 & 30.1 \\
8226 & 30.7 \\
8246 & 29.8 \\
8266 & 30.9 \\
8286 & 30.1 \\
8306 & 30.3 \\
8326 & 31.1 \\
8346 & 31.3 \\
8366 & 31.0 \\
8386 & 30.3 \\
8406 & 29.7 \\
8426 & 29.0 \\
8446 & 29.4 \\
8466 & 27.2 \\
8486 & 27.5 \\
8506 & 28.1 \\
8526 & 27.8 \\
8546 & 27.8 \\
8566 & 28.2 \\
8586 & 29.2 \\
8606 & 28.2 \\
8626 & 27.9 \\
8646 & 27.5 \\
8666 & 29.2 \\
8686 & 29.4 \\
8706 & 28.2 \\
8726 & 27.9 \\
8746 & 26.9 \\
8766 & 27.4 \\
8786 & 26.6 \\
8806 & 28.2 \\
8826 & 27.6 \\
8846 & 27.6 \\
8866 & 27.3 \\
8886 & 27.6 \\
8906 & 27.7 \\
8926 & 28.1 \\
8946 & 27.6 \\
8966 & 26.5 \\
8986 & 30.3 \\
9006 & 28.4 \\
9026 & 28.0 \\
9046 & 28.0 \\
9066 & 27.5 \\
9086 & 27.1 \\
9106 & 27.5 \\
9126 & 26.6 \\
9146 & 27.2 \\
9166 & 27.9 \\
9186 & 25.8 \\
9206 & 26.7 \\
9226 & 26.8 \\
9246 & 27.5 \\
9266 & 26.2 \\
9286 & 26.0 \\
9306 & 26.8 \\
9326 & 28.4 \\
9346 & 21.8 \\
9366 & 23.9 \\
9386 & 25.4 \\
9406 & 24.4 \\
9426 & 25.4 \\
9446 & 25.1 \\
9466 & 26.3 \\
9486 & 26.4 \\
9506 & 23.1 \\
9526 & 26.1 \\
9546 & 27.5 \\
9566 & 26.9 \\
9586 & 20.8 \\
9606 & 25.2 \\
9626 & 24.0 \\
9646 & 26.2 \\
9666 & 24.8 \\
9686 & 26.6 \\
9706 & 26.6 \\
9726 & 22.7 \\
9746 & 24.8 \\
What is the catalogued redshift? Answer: 0.106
